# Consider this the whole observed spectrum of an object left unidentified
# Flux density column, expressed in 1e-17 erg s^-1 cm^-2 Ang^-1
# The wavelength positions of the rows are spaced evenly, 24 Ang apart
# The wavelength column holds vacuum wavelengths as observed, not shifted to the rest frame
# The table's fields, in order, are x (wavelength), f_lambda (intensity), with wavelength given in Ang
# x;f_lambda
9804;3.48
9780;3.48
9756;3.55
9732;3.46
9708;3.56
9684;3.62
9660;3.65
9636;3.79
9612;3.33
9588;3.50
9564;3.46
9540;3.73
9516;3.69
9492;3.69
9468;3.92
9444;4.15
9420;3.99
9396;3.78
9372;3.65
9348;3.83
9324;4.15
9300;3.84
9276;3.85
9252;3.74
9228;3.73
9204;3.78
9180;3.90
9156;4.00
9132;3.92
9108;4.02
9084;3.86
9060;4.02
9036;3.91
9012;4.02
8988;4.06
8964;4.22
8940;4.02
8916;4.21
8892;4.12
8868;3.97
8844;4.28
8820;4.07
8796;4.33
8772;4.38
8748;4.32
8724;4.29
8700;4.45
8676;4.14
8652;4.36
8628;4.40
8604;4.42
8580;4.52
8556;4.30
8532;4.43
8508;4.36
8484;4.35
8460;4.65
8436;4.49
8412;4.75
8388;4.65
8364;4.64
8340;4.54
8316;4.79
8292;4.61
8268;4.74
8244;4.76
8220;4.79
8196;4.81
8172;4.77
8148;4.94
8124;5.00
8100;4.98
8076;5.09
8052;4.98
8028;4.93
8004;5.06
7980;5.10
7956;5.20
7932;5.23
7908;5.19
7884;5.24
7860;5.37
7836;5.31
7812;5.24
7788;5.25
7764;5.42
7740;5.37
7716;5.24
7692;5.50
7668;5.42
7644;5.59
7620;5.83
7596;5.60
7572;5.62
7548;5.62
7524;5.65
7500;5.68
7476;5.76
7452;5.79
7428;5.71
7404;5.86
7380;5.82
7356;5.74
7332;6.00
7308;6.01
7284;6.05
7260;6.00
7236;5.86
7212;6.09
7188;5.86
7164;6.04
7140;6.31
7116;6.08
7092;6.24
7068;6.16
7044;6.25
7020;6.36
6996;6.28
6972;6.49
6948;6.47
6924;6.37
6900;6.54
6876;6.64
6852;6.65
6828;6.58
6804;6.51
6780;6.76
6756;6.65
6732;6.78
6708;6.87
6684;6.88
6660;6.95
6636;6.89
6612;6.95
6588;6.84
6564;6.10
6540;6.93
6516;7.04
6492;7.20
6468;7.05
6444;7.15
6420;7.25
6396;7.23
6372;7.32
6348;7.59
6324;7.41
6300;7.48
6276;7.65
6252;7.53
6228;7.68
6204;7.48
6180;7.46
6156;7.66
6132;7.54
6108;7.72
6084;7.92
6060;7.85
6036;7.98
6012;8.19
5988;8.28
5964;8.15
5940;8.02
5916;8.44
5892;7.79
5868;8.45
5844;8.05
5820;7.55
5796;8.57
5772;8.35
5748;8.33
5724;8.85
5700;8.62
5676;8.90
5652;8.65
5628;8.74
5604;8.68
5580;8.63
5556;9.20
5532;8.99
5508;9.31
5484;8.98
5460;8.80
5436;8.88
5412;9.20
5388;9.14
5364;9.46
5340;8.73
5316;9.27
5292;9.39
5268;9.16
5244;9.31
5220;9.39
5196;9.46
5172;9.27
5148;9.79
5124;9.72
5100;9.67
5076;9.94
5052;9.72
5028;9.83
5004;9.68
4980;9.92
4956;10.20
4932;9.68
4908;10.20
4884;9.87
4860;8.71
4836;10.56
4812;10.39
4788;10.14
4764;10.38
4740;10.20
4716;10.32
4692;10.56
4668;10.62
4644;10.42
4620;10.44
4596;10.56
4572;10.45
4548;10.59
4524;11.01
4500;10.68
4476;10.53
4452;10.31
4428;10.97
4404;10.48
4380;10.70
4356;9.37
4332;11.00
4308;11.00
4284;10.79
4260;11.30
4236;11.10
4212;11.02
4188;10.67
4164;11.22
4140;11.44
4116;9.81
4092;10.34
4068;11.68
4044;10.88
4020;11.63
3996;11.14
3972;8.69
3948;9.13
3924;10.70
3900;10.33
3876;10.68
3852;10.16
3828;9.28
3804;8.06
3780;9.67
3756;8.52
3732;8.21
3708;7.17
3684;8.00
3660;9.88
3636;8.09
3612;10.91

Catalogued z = 0.001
